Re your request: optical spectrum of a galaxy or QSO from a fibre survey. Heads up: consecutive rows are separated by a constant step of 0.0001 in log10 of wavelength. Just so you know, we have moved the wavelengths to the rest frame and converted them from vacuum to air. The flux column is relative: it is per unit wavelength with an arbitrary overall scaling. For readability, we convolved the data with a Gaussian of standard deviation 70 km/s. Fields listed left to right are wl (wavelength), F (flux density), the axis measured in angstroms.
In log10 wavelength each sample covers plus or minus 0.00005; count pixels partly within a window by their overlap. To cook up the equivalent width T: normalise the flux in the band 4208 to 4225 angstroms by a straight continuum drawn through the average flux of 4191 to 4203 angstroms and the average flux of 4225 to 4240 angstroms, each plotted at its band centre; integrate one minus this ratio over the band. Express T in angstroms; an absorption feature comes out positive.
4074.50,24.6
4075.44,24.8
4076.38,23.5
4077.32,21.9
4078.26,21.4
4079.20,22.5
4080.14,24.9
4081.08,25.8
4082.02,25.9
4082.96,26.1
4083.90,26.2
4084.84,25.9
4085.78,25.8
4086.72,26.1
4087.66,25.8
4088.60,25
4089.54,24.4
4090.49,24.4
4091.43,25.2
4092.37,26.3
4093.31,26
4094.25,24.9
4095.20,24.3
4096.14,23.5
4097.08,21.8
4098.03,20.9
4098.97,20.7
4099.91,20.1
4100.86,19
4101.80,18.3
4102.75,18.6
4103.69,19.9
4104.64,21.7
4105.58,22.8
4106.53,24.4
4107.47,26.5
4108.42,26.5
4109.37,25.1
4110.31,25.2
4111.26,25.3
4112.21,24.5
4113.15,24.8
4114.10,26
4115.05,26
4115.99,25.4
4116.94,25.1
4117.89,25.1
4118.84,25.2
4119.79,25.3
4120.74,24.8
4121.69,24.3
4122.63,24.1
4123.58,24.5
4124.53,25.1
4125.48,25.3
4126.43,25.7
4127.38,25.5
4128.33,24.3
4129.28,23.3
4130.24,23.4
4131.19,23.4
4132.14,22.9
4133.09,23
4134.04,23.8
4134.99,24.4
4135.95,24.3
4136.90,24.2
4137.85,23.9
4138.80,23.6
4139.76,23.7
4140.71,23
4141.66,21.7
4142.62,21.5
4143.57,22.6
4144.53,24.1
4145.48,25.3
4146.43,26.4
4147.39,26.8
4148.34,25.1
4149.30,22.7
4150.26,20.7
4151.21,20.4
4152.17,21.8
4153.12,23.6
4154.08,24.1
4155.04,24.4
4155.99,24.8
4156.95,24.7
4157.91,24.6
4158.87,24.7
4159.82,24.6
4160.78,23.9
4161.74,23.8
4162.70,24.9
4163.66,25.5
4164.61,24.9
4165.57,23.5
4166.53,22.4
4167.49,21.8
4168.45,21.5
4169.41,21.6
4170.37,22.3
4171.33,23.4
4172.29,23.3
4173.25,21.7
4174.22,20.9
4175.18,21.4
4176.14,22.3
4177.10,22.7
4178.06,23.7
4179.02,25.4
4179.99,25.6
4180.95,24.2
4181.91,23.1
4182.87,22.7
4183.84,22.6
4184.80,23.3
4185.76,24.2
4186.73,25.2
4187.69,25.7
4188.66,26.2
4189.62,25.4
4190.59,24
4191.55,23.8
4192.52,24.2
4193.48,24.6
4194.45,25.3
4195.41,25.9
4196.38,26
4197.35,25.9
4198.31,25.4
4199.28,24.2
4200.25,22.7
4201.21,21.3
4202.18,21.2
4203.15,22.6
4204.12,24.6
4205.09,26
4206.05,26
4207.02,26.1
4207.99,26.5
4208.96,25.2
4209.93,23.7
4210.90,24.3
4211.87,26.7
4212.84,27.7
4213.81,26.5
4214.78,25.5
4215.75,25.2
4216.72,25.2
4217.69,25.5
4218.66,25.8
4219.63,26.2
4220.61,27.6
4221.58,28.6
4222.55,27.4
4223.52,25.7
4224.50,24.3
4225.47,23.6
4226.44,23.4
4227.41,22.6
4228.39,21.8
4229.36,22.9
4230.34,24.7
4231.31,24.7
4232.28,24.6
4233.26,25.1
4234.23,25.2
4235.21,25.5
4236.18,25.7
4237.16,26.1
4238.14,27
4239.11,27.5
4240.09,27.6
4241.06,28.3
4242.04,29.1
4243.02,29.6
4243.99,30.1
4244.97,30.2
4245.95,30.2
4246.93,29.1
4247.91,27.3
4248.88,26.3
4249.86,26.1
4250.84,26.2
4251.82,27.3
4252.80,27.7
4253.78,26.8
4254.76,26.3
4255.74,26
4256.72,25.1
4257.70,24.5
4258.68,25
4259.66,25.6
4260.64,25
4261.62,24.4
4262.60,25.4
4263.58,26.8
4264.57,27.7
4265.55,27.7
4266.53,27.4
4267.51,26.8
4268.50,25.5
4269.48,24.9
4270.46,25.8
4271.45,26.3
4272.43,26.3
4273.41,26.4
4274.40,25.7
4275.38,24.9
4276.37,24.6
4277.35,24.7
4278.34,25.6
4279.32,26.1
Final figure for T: -1.0 angstroms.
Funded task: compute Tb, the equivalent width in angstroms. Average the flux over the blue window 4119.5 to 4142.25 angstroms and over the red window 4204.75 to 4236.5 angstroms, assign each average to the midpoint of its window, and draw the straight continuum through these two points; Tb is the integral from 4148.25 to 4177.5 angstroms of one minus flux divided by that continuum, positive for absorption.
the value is 1.6 angstroms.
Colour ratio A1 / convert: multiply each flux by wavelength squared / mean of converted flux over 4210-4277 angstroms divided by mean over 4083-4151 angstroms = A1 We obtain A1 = 1.2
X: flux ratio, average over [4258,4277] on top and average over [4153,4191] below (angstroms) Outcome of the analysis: 1.1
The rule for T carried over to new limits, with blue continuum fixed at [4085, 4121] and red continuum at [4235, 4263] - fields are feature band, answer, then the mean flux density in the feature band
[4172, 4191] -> 1.4 angstroms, 23.7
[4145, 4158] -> 0.5 angstroms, 23.9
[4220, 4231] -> 0.7 angstroms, 24.8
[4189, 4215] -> 1.1 angstroms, 24.9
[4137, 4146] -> 0.5 angstroms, 23.3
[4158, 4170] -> 0.8 angstroms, 23.6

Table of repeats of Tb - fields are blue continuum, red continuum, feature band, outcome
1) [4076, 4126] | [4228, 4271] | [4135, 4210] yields 4.0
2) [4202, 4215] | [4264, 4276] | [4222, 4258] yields -0.7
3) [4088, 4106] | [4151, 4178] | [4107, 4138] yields -2.6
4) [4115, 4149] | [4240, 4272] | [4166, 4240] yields 3.7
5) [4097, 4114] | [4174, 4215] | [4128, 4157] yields -0.2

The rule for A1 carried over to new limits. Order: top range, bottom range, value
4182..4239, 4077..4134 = 1.09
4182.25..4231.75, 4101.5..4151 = 1.07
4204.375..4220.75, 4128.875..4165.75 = 1.12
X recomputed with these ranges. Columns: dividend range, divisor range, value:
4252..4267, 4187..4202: 1.06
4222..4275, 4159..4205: 1.10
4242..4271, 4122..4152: 1.13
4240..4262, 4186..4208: 1.10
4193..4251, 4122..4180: 1.09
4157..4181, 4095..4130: 0.98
